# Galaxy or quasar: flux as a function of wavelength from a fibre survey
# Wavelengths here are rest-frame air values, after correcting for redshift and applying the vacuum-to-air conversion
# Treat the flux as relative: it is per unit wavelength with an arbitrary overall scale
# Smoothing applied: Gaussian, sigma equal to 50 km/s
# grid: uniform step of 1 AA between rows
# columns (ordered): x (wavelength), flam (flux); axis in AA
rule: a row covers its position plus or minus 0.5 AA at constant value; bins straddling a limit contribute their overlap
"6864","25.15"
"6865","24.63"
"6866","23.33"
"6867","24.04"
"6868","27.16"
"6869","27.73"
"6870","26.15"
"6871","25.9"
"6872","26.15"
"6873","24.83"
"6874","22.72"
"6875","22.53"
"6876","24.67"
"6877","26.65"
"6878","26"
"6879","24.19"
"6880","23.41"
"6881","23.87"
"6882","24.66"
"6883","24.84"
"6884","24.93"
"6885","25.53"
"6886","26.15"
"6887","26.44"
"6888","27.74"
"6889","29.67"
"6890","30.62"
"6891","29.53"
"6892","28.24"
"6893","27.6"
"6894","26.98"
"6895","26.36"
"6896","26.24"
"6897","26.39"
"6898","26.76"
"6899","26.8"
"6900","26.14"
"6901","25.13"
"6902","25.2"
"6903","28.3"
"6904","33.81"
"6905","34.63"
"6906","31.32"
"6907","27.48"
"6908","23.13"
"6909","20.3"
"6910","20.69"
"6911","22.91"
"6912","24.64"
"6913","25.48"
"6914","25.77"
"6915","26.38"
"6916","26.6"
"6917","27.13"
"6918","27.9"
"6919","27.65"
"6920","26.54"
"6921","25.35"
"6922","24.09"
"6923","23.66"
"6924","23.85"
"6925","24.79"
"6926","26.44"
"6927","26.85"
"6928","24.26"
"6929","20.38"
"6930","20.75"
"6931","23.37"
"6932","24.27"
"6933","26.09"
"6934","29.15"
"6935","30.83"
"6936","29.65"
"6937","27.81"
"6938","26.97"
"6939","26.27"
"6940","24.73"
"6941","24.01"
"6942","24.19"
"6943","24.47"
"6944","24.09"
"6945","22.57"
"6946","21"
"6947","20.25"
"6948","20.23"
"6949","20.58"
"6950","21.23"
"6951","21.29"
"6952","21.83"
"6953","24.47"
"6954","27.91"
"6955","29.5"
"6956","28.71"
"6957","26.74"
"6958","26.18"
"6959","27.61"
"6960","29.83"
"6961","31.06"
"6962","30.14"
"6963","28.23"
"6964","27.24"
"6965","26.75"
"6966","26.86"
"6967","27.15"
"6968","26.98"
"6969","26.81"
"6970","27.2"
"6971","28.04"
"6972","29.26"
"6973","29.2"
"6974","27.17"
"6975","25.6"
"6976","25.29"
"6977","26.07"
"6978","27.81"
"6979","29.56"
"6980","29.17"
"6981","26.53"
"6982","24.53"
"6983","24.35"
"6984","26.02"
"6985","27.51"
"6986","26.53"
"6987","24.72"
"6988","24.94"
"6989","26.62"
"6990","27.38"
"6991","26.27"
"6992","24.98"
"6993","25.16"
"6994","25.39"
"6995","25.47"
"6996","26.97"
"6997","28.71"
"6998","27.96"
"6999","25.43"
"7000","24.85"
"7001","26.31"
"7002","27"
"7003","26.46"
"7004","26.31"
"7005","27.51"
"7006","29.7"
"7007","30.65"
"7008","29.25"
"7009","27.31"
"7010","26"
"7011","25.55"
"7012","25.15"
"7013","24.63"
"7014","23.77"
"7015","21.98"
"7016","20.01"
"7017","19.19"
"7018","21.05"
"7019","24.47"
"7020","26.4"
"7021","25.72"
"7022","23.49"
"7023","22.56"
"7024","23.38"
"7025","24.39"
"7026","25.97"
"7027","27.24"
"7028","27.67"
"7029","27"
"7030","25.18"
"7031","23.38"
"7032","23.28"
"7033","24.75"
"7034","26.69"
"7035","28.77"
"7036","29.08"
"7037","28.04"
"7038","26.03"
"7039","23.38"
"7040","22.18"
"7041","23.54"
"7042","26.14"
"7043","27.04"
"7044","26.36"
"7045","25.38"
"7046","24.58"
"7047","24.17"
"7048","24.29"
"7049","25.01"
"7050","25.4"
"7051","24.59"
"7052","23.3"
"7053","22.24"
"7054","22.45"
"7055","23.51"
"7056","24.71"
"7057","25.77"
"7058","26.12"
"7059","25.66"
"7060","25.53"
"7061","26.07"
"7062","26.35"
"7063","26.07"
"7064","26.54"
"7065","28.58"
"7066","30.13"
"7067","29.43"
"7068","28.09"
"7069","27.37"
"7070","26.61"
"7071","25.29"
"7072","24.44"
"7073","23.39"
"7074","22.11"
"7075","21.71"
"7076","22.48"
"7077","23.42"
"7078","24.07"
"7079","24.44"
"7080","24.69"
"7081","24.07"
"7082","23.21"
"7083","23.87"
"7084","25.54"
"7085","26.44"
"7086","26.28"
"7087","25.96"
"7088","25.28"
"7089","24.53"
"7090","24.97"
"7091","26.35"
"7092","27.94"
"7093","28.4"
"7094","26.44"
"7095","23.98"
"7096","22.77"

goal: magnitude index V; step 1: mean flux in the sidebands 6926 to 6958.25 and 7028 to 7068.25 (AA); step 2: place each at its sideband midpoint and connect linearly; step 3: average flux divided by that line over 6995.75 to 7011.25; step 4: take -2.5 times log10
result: -0.08 mag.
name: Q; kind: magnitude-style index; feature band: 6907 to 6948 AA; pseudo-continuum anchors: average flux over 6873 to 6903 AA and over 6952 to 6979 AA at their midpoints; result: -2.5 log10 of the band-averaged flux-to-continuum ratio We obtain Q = 0.083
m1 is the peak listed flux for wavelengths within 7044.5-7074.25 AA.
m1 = 30.13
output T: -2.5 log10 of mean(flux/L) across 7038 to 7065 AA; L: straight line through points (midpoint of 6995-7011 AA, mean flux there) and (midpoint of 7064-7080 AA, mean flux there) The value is 0.04 mag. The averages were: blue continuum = 27.2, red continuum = 25.4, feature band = 25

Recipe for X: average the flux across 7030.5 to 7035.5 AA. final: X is 25.4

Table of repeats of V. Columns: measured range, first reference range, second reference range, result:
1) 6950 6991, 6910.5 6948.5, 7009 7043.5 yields -0.08 mag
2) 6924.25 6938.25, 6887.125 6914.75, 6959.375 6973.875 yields 0.07 mag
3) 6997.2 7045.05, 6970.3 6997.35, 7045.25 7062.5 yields 0.00 mag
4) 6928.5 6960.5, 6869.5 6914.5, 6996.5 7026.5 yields 0.04 mag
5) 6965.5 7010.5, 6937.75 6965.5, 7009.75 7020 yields -0.12 mag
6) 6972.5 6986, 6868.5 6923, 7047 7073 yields -0.04 mag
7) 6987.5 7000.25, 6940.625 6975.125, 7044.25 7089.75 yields -0.02 mag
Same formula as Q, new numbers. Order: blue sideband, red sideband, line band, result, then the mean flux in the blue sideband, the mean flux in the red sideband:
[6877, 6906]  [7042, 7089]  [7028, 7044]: -0.01 mag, 27.1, 25.2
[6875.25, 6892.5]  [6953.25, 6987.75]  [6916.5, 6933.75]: 0.08 mag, 26.2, 27.4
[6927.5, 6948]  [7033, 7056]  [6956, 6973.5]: -0.13 mag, 24.6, 25.1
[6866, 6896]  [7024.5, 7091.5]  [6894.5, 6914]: -0.02 mag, 26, 25.3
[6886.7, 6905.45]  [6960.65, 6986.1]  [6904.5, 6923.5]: 0.08 mag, 28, 27.3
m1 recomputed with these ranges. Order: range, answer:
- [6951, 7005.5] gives 31.06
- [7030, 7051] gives 29.08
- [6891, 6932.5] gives 34.63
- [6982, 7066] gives 30.65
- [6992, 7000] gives 28.71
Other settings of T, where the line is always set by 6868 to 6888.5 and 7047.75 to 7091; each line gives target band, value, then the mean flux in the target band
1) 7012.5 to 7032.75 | 0.05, 24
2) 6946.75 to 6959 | 0.04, 24.3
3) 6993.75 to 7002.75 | -0.05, 26.5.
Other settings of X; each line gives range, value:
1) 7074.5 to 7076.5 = 22.1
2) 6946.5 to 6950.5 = 20.6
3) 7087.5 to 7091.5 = 25.3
